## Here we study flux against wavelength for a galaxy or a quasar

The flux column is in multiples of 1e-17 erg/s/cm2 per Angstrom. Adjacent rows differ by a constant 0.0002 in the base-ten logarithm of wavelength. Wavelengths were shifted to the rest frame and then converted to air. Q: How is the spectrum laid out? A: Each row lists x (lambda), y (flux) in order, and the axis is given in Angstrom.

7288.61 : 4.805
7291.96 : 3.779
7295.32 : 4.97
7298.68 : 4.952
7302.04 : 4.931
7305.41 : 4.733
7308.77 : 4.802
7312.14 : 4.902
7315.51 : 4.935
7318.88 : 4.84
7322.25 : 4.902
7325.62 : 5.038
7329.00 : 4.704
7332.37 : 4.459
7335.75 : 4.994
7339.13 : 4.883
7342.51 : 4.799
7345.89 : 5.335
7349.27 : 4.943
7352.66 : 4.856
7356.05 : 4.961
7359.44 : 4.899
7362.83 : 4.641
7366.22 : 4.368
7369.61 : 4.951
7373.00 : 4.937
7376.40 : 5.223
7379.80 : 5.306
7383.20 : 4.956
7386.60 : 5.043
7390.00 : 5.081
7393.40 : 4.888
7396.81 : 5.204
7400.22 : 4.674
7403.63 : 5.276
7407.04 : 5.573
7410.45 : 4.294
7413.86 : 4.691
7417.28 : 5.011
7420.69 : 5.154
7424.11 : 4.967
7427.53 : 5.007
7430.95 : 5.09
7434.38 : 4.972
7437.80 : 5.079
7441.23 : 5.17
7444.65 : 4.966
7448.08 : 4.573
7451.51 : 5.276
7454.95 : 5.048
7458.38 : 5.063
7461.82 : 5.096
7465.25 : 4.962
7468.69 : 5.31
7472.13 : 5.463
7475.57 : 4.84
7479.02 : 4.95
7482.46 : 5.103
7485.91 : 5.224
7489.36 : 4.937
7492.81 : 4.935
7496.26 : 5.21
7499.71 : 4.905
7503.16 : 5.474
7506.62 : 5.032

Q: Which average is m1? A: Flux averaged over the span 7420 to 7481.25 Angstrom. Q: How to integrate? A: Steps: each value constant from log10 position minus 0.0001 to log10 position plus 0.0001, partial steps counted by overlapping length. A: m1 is 5.05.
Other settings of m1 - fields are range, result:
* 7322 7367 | 4.85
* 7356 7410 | 4.98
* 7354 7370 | 4.75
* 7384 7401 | 4.99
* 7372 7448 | 5.02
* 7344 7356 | 5.03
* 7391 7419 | 4.96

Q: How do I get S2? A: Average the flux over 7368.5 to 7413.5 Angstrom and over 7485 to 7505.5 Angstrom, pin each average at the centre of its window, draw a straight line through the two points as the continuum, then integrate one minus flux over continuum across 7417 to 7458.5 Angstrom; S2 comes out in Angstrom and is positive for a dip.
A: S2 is 0.27 Angstrom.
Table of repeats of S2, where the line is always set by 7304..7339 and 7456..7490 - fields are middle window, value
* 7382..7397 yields -0.2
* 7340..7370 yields 0.2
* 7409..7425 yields 0.6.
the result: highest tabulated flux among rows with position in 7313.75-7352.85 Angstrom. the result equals 5.335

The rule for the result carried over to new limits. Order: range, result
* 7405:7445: 5.573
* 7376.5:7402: 5.306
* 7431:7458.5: 5.276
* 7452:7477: 5.463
